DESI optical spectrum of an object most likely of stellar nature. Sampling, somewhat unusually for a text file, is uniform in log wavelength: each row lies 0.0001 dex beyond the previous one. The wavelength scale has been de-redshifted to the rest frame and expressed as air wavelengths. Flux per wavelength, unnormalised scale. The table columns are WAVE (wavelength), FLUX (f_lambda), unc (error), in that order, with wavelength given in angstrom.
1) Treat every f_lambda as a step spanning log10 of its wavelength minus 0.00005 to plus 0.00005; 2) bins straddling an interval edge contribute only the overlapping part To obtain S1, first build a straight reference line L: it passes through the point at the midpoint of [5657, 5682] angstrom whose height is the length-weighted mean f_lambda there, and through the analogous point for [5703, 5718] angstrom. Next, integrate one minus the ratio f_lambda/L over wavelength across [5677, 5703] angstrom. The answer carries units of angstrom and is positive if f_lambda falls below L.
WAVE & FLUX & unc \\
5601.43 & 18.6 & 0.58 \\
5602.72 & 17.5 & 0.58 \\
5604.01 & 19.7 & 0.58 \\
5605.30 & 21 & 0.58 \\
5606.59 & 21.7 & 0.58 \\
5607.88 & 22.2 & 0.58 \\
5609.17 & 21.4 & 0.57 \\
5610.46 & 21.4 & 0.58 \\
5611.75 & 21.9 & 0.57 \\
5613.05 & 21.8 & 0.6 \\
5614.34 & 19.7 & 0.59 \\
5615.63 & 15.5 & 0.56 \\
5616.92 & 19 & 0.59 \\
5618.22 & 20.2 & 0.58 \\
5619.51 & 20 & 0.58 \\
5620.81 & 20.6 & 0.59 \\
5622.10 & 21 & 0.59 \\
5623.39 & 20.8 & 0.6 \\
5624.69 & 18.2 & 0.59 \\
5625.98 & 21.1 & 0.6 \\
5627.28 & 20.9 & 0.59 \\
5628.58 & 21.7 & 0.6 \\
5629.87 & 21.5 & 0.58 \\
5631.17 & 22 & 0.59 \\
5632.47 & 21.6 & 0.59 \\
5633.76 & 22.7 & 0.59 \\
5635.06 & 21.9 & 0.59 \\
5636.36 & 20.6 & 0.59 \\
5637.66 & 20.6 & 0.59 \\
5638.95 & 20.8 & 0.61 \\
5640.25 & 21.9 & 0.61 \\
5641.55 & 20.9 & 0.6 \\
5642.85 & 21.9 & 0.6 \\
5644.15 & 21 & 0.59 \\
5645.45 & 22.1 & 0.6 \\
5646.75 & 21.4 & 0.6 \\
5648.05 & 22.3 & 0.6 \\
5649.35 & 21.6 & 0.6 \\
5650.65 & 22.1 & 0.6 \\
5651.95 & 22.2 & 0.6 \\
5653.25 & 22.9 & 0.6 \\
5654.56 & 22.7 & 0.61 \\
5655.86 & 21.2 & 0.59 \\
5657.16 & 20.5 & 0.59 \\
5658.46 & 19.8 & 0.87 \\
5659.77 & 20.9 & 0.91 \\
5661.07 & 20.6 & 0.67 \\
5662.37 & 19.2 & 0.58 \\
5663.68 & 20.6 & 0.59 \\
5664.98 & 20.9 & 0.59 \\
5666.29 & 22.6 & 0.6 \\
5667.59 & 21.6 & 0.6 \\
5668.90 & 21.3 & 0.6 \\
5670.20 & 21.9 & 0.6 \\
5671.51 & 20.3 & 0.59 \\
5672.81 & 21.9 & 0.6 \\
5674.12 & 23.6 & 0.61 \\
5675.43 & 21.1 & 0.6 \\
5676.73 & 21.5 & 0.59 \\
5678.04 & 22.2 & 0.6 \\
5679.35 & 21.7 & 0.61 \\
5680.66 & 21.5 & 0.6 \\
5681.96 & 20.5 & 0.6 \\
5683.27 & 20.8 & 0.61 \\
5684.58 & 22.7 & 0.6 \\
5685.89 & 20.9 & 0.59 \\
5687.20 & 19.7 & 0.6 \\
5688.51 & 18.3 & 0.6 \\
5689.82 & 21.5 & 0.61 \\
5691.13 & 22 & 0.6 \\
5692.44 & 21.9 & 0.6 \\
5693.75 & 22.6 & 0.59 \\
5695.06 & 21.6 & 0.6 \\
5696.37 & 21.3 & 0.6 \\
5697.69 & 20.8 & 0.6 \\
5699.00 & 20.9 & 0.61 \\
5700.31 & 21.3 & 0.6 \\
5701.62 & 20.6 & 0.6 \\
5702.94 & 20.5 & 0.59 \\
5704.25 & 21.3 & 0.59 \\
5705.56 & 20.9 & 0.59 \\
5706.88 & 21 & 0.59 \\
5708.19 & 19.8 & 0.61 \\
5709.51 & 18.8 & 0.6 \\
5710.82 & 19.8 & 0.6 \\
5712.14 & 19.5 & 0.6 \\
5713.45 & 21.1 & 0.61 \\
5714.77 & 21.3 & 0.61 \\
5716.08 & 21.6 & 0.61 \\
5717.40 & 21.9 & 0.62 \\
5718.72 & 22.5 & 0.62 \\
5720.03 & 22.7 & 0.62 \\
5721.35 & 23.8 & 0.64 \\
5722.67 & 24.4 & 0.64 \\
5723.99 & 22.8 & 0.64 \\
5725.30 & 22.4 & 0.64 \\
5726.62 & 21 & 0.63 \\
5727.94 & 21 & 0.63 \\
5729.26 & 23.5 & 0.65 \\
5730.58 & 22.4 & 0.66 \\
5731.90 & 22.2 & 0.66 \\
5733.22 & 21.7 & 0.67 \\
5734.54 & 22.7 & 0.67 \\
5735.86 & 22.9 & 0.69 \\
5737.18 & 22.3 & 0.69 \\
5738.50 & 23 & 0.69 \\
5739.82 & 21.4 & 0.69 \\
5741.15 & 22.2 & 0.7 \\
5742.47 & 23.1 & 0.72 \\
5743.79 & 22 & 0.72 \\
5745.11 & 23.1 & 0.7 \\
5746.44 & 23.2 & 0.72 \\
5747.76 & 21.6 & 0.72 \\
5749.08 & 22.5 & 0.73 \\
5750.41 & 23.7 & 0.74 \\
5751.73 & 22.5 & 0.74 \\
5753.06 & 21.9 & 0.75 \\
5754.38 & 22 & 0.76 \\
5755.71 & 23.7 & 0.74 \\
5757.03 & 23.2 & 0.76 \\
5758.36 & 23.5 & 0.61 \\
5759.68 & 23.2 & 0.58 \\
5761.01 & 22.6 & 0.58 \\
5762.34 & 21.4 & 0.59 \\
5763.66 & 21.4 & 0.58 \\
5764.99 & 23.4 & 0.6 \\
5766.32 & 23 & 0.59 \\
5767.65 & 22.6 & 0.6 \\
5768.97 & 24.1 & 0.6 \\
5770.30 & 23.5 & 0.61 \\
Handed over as -0.3 angstrom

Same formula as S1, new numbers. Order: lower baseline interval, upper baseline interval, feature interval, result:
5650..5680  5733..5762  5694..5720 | 1.3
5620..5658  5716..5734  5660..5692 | 0.9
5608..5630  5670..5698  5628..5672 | -1.1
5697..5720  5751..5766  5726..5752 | -0.5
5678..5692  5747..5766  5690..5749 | 0.0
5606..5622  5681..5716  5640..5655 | -0.9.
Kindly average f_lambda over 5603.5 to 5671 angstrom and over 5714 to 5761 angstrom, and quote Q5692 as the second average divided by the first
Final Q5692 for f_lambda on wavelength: 1.1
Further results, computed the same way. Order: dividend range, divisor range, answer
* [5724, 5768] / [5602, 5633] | 1.10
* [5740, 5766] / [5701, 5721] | 1.08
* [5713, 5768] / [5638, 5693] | 1.05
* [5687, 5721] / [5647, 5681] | 0.98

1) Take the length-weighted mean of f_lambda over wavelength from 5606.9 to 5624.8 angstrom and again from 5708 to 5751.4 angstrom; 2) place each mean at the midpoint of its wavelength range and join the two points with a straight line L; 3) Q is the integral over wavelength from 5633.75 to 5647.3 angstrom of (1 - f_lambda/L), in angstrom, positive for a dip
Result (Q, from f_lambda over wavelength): -0.4 angstrom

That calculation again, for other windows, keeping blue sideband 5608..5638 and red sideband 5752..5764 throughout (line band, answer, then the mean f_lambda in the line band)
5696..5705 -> 0.35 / 20.9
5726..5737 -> 0.01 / 22.2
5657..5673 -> 0.29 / 20.9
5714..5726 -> -0.29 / 22.6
